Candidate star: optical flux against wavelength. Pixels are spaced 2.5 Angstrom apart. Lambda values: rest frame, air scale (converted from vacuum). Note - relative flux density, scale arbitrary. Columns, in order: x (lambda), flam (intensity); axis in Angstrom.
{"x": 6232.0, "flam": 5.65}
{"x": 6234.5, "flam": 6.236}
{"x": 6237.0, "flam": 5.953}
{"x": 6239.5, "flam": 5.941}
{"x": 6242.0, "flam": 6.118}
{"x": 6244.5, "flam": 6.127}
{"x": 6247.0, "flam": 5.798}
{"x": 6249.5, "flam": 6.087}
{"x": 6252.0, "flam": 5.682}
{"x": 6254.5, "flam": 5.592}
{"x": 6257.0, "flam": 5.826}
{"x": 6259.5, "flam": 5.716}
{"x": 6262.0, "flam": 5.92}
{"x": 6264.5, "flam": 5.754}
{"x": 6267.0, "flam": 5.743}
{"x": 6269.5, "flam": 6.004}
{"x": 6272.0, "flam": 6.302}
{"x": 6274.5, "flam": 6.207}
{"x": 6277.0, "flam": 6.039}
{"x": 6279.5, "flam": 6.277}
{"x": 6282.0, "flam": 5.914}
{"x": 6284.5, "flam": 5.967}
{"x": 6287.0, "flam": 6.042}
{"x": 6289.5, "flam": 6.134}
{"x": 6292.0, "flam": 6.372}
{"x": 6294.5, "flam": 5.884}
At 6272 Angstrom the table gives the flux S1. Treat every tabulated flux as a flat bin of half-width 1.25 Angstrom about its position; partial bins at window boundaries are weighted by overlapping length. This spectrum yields 6.302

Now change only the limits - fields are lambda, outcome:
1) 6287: 6.042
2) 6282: 5.914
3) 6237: 5.953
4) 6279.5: 6.277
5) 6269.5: 6.004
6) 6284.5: 5.967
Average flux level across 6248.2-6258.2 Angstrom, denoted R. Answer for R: 5.8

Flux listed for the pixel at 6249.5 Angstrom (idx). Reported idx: 6.087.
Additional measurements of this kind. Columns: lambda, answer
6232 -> 5.65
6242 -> 6.118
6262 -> 5.92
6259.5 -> 5.716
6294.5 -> 5.884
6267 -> 5.743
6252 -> 5.682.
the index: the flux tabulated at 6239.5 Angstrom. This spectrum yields 5.941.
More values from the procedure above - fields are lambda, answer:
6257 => 5.826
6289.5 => 6.134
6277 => 6.039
